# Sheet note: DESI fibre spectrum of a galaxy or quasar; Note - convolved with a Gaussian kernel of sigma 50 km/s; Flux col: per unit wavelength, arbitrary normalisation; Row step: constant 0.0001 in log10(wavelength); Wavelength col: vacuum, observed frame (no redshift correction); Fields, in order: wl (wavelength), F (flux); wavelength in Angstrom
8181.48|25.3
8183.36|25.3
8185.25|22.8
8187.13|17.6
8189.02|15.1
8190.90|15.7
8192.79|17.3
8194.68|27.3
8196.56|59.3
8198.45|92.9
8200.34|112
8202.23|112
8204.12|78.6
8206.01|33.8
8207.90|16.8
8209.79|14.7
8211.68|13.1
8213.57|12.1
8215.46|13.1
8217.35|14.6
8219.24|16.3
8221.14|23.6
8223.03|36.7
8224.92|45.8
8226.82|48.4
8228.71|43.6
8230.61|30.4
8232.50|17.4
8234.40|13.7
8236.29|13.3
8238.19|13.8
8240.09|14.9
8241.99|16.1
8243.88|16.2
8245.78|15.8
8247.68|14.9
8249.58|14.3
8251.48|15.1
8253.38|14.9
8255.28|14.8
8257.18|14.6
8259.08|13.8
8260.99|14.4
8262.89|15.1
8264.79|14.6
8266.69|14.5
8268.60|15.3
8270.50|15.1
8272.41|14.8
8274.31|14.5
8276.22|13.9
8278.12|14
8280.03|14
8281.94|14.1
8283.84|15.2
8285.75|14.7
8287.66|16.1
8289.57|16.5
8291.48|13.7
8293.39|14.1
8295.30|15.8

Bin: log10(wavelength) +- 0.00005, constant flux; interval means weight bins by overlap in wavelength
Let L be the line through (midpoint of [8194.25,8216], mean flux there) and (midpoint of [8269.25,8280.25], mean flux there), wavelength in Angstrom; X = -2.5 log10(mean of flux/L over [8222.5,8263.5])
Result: 0.460 mag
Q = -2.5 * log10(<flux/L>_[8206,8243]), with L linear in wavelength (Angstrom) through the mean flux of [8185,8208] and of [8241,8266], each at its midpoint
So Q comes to 0.374 mag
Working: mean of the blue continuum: 49.7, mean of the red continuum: 15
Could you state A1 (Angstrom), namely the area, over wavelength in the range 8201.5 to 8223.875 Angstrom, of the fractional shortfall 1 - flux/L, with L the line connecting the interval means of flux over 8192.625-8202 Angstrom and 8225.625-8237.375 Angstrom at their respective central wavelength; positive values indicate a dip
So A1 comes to 9.2 Angstrom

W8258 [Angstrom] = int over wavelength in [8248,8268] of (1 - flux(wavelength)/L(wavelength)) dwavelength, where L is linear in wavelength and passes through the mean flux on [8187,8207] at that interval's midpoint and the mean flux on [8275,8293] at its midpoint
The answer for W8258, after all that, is 8.8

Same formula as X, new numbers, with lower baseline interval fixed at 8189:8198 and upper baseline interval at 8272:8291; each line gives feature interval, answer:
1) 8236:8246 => 0.44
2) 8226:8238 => -0.09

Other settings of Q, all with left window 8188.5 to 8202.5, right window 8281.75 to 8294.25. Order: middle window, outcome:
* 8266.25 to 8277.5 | 0.43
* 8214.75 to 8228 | 0.43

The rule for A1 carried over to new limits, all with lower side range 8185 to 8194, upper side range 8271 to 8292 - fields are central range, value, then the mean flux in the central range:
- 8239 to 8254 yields 0.5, 15.3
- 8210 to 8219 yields 1.7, 13.6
